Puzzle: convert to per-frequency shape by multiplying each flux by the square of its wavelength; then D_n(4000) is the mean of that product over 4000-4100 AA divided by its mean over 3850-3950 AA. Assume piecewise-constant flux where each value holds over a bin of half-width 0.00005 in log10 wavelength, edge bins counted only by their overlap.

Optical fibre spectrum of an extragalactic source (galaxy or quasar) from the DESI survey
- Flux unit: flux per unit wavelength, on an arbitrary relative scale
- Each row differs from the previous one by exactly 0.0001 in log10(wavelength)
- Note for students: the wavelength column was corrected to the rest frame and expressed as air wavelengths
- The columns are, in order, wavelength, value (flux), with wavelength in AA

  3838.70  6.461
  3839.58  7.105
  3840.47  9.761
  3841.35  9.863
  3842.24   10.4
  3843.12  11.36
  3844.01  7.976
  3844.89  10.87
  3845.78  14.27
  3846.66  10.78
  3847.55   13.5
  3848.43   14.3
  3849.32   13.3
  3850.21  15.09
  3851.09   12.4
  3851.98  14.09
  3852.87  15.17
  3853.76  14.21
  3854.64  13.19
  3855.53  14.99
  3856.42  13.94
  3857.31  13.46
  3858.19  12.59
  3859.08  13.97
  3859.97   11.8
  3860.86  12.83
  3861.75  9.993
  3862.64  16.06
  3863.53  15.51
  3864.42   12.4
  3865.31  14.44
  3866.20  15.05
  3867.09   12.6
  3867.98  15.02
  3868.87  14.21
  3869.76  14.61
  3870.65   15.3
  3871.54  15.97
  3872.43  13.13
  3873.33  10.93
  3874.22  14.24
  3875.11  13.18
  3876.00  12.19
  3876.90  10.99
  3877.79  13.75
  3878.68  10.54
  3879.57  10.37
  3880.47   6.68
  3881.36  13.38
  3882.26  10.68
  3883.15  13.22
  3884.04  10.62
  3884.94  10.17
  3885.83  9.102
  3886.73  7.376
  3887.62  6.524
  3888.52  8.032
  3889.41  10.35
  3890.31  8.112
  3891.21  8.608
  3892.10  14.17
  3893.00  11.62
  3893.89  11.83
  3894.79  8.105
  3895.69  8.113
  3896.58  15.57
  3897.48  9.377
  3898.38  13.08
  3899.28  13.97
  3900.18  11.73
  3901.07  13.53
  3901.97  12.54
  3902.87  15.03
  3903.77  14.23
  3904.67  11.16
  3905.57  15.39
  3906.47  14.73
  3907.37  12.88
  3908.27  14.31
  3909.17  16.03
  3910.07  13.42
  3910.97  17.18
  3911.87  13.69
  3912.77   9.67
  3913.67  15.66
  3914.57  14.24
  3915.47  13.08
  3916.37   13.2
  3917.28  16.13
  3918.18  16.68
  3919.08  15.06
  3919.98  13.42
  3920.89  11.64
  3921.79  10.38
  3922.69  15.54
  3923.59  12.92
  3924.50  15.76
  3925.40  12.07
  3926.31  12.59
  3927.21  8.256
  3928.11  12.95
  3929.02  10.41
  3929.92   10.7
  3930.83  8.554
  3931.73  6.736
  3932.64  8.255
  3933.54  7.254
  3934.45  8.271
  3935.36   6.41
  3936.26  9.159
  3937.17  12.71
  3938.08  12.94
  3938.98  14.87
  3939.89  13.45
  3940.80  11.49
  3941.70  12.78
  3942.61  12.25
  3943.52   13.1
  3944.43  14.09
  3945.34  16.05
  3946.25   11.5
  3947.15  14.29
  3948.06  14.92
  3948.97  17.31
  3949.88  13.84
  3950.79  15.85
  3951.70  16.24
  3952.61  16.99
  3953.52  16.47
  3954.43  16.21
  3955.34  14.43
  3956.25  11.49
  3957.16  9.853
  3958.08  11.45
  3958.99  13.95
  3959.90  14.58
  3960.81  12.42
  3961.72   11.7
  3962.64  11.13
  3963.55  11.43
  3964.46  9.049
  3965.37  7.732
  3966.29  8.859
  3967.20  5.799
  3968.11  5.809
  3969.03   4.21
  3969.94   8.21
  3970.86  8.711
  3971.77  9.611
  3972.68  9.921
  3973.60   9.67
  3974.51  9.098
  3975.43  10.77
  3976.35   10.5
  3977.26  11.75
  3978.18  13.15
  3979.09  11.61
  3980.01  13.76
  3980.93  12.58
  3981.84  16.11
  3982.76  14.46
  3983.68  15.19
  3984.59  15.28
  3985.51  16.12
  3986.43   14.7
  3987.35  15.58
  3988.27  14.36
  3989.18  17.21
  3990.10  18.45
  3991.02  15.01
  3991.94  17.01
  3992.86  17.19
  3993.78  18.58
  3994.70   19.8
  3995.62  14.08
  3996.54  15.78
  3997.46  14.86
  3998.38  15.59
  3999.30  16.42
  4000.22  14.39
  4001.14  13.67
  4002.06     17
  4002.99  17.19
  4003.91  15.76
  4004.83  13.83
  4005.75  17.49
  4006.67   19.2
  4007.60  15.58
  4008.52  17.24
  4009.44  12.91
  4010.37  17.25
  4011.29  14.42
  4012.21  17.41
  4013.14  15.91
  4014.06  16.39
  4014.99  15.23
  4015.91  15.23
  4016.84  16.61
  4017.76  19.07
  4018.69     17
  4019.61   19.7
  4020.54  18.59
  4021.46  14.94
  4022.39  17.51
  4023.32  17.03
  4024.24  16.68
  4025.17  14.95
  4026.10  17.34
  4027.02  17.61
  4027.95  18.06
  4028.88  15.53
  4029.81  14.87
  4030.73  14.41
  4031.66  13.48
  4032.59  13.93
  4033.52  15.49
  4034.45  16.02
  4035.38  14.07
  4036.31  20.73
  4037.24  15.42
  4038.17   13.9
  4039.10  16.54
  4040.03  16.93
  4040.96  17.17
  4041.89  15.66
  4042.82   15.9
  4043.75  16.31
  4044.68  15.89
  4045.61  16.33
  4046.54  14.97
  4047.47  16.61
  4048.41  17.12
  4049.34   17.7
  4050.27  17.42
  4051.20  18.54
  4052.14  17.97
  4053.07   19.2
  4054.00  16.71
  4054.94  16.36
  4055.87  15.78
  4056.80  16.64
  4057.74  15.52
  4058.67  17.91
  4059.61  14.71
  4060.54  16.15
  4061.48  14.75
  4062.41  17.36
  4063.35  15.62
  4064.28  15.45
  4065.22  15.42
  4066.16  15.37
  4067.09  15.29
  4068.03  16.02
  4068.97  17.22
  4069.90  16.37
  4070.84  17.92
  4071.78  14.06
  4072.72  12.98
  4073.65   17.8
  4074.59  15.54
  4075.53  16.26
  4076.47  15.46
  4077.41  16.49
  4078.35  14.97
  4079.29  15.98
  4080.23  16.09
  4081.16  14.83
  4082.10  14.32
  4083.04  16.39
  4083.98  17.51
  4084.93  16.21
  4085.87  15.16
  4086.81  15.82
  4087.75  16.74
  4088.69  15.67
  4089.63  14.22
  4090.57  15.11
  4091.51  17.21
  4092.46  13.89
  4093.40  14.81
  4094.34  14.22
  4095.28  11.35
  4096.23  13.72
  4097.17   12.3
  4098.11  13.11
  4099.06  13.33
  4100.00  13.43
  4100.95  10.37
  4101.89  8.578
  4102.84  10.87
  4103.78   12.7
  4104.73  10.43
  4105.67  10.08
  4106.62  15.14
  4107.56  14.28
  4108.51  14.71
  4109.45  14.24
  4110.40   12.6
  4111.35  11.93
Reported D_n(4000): 1.37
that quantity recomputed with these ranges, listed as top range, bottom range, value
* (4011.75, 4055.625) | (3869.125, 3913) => 1.47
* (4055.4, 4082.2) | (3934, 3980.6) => 1.42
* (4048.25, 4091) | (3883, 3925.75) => 1.40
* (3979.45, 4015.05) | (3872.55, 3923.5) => 1.36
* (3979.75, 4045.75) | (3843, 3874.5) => 1.29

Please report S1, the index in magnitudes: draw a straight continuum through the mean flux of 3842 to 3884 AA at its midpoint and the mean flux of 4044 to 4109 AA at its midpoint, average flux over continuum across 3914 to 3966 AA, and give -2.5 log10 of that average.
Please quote 0.10 mag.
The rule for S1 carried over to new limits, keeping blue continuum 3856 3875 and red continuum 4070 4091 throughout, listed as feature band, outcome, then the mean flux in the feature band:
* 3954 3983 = 0.32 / 10.9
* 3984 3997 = -0.10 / 16.4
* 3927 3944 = 0.33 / 10.6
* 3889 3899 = 0.27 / 10.9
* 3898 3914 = 0.02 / 13.8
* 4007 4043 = -0.07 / 16.2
